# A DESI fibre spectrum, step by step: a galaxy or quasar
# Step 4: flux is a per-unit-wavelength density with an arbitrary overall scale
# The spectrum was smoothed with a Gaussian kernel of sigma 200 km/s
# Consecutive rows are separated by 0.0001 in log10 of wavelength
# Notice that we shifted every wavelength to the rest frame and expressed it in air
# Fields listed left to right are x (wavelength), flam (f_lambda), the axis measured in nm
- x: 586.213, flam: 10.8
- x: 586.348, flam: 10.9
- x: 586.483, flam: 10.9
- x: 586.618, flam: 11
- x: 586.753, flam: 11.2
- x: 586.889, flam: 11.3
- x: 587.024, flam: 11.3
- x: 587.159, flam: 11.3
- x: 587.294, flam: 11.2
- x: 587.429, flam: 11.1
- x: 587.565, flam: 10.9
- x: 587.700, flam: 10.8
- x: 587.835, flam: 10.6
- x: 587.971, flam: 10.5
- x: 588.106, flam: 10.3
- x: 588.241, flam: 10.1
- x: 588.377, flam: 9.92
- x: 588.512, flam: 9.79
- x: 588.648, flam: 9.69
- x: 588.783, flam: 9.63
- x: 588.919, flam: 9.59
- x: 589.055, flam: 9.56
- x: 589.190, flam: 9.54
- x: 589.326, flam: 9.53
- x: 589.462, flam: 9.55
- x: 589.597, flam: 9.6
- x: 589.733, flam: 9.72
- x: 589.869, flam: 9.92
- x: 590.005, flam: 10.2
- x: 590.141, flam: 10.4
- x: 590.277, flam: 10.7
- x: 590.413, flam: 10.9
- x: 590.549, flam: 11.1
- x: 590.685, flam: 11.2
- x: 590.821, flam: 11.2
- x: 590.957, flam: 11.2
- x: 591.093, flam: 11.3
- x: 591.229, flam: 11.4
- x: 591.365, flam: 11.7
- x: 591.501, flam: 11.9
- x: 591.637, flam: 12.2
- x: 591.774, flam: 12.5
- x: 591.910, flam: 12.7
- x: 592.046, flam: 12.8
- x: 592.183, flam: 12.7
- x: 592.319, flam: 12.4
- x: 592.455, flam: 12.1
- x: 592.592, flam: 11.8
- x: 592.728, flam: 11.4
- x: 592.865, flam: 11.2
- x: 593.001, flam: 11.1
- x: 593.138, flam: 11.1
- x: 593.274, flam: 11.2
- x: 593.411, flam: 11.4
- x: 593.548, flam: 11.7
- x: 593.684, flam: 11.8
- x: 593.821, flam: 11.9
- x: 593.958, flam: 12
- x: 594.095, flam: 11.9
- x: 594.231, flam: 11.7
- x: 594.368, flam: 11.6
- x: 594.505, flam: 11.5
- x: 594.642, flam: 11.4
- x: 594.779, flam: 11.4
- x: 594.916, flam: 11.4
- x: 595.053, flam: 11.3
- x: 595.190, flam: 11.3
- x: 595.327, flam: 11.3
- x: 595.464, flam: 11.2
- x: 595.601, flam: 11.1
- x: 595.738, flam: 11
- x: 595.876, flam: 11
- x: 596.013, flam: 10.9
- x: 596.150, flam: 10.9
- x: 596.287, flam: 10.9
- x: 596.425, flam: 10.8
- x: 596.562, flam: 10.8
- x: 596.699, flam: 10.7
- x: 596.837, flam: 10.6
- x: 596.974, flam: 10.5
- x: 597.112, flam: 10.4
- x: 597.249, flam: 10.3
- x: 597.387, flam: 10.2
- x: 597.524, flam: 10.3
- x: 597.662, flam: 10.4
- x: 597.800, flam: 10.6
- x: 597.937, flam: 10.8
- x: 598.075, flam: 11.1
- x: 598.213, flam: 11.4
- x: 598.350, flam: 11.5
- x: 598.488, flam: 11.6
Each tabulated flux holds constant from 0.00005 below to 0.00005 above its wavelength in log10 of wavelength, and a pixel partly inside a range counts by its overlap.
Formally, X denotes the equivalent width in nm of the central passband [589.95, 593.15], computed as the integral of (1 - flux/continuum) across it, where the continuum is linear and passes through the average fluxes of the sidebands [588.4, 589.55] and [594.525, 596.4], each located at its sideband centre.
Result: -0.41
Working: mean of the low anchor 9.63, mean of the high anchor 11.2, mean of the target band 11.6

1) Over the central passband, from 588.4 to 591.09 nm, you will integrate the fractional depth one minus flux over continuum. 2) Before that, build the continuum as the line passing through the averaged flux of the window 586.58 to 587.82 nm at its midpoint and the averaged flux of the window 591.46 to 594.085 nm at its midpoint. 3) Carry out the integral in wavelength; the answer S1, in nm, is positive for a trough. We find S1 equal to 0.30 nm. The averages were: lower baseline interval 11.1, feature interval 10.2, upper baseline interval 11.9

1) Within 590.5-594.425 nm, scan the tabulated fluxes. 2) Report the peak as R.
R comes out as 12.8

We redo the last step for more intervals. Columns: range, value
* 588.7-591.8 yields 12.5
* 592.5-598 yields 12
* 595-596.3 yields 11.3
